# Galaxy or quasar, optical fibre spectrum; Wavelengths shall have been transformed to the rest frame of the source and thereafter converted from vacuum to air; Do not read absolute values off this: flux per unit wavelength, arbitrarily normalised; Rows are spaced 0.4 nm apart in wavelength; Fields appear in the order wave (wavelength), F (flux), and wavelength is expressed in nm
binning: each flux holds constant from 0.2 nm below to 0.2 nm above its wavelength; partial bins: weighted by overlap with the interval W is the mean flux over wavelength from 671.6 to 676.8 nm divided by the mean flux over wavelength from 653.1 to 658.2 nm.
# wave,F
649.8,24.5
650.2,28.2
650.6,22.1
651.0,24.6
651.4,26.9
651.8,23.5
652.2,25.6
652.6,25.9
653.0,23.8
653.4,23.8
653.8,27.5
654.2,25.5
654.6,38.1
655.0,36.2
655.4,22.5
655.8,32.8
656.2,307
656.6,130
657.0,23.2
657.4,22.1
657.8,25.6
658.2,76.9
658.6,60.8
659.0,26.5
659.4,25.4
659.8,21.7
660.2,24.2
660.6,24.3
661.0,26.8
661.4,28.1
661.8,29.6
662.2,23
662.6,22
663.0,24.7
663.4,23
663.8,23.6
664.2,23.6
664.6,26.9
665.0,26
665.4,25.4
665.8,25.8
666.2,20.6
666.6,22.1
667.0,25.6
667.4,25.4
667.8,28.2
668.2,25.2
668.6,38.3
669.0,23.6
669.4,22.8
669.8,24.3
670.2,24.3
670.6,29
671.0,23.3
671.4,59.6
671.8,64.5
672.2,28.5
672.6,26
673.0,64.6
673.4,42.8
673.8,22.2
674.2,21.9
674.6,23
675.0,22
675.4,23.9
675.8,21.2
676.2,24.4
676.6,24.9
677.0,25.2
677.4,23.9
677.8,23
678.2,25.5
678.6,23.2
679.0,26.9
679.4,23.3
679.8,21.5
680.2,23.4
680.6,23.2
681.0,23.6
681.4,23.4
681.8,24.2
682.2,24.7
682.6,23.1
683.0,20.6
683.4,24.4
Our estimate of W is 0.53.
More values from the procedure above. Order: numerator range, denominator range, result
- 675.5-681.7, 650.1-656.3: 0.58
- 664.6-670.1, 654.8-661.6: 0.48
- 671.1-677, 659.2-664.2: 1.34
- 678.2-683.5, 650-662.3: 0.57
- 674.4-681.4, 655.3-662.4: 0.45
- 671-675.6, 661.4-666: 1.43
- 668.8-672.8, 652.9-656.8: 0.48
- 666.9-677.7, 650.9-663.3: 0.73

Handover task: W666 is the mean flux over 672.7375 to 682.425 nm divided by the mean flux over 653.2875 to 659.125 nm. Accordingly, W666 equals 0.44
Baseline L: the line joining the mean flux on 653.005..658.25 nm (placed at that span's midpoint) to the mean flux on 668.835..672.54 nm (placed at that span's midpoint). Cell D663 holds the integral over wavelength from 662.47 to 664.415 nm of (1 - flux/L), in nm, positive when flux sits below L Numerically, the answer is 0.94 nm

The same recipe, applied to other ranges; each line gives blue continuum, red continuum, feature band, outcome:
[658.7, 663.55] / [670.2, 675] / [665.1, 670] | 0.889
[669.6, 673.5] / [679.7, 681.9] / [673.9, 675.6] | 0.541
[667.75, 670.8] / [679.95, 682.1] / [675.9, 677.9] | 0.044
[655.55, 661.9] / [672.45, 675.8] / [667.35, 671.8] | 0.719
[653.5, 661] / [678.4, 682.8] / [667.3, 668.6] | 0.356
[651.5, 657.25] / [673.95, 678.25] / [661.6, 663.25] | 0.692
